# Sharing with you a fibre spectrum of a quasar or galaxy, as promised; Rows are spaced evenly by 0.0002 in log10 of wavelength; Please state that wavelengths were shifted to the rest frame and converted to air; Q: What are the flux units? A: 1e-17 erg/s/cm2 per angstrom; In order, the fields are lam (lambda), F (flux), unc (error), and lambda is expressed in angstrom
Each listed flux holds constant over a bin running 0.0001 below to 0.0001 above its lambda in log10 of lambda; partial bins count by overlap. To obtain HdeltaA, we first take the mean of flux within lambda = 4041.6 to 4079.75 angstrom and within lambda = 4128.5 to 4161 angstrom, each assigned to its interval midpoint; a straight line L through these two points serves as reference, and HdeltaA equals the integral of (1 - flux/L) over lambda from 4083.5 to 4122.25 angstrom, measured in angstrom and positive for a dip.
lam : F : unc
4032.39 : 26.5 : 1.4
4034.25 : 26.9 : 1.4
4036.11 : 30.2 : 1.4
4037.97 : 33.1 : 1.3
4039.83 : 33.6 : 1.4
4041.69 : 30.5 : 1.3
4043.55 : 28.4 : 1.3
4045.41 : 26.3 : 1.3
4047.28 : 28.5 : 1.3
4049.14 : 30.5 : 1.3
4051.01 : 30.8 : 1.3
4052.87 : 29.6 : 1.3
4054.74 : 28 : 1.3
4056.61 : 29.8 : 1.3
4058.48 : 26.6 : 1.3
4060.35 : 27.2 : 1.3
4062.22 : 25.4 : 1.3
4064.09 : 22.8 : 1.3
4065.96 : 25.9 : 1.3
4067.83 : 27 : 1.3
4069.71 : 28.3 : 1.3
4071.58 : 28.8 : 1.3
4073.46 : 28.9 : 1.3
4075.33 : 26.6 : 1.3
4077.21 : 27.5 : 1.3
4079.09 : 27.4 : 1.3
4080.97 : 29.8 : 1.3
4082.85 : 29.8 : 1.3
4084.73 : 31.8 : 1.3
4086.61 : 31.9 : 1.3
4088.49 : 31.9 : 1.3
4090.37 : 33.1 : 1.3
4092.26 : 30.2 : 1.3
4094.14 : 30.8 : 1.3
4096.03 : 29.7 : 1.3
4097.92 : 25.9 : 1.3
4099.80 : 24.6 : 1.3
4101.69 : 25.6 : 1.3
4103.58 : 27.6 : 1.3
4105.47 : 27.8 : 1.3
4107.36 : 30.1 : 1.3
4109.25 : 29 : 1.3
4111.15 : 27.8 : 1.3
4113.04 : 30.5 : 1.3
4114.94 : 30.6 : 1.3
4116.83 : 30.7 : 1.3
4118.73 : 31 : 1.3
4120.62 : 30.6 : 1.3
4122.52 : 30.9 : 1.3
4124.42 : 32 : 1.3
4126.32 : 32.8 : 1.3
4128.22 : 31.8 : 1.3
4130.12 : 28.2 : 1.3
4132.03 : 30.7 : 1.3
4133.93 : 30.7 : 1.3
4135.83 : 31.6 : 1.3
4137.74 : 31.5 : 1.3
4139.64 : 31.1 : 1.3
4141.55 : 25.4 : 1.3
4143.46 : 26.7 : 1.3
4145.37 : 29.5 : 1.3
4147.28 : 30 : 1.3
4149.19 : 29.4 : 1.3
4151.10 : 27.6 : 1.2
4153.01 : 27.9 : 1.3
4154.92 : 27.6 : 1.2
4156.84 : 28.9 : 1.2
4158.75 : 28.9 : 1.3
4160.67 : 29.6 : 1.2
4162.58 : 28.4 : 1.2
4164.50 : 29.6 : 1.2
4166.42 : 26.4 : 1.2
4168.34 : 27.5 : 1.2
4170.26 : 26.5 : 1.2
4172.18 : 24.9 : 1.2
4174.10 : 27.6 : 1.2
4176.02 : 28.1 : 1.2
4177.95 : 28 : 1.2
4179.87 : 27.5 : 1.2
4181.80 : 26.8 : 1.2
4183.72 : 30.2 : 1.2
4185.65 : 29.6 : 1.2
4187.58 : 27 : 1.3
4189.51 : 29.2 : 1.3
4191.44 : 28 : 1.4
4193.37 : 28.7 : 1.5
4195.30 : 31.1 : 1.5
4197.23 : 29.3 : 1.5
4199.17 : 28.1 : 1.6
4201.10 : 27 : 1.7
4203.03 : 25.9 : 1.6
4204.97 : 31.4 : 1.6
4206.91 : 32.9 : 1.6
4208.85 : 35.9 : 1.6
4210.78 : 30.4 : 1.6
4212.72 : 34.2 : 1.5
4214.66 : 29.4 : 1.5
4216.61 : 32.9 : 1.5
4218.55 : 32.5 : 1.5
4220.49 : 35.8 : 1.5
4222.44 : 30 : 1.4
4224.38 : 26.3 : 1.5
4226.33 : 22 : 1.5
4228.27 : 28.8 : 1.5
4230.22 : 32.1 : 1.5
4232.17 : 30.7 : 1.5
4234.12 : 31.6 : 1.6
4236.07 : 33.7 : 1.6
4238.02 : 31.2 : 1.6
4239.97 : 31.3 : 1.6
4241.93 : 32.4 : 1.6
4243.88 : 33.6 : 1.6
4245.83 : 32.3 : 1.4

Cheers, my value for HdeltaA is -1.50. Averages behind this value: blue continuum 27.8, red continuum 29.2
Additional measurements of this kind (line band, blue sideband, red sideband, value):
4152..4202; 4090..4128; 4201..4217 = 4.14 angstrom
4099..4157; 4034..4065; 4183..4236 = 0.07 angstrom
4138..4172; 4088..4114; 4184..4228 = 1.26 angstrom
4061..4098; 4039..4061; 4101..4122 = 0.61 angstrom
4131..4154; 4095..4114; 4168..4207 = -1.06 angstrom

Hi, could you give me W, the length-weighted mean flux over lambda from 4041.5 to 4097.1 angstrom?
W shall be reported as 28.8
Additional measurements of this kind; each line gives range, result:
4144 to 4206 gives 28.3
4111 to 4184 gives 29.1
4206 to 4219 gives 32.6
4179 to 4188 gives 28.3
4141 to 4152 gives 28.2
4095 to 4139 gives 29.7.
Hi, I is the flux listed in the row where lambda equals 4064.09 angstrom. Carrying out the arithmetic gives 22.8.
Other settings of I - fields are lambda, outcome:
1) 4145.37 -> 29.5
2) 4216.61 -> 32.9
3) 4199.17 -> 28.1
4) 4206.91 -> 32.9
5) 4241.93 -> 32.4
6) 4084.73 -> 31.8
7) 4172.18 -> 24.9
